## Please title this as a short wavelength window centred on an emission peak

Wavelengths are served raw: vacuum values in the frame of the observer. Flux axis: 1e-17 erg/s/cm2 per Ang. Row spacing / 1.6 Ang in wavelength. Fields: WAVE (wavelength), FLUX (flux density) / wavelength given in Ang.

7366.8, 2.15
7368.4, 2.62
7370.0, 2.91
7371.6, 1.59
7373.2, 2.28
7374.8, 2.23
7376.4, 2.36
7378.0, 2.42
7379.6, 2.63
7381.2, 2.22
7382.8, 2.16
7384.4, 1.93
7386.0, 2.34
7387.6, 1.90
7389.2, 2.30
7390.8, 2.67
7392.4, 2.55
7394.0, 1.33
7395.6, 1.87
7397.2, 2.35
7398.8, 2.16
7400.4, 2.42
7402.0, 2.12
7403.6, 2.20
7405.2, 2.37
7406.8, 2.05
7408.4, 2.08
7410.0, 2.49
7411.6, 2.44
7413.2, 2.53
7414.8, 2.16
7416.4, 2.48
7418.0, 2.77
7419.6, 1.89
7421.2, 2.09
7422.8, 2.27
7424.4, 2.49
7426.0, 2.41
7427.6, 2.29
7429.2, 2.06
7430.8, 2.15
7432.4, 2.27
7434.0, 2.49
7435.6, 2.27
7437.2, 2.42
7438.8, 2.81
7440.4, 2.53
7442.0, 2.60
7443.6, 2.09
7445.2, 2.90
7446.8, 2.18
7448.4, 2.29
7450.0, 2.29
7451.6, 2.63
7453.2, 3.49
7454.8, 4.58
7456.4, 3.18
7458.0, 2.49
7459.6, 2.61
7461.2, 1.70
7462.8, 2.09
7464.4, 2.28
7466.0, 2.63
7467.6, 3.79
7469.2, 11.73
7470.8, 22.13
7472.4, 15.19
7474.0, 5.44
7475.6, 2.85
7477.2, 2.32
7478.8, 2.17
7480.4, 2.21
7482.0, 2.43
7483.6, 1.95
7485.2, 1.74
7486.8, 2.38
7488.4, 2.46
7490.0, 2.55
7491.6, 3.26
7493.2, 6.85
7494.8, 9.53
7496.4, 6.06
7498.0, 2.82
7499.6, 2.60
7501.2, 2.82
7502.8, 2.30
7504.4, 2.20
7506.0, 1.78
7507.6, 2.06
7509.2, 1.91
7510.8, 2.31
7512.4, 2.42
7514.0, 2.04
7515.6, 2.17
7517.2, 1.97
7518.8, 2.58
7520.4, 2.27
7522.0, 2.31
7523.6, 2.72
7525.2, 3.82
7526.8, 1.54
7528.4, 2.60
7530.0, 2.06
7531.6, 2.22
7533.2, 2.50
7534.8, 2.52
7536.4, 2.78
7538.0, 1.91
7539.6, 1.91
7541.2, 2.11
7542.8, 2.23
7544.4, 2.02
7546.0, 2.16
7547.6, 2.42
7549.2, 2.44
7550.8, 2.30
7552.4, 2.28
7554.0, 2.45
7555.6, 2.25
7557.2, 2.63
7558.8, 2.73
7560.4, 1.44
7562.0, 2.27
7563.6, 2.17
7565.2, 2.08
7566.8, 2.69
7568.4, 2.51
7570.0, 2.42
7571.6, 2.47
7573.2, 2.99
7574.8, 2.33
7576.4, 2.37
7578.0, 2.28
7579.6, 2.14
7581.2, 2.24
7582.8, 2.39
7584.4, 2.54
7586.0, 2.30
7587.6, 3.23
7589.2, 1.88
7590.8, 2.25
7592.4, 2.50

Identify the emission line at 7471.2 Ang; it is H-alpha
